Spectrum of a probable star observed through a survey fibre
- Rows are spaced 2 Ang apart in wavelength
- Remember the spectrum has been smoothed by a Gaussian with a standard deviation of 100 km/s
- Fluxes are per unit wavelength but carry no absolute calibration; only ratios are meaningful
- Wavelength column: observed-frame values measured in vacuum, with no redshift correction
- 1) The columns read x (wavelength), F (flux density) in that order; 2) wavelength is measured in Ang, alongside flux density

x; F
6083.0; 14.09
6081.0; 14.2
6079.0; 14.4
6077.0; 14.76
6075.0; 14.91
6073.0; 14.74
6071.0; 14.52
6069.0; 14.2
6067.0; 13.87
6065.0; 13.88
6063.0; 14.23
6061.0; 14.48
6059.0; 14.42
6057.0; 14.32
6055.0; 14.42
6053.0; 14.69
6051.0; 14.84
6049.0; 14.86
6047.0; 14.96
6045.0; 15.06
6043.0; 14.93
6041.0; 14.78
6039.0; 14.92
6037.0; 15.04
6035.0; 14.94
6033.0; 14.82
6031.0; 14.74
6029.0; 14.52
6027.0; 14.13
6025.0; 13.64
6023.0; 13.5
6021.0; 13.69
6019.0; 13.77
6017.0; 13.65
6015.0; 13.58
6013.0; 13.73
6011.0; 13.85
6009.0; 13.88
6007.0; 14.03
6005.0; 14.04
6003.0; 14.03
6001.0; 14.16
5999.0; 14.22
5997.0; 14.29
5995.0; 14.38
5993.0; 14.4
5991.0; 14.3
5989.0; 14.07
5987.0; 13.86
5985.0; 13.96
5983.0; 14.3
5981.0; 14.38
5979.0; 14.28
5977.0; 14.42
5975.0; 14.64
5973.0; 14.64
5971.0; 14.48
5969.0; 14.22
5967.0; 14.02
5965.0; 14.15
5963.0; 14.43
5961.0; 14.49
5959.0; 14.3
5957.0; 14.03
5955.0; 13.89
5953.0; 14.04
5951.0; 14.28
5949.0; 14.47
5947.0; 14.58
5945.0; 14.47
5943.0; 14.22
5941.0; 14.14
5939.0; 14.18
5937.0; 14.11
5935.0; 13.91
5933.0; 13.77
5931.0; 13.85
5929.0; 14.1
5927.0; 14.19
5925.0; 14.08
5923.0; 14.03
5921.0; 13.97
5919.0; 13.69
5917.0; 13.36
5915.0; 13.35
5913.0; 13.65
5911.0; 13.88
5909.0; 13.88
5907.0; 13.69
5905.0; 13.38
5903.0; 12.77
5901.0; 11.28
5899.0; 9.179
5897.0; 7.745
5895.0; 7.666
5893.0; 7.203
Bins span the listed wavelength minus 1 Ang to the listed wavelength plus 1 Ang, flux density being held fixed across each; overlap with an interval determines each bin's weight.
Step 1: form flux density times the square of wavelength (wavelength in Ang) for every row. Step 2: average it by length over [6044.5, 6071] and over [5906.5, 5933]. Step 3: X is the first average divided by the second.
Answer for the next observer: 1.10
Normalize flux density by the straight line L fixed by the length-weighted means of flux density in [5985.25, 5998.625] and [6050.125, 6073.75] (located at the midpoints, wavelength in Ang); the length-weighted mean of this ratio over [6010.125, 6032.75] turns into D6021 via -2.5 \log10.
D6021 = 0.03 mag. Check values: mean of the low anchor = 14.2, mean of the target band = 13.9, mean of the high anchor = 14.4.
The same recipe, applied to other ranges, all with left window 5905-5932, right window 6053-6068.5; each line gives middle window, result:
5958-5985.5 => -0.03 mag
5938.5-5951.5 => -0.03 mag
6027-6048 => -0.05 mag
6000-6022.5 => 0.02 mag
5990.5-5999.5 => -0.02 mag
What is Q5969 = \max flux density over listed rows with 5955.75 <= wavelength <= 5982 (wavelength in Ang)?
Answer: 14.64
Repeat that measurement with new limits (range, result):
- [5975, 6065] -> 15.06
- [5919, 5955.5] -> 14.58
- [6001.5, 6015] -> 14.04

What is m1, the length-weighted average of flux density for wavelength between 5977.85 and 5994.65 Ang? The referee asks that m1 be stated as 14.2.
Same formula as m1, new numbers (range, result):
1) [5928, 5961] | 14.2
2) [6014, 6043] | 14.3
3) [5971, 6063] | 14.3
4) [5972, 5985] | 14.4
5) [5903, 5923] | 13.6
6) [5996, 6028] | 13.9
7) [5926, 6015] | 14.2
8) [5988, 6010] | 14.2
